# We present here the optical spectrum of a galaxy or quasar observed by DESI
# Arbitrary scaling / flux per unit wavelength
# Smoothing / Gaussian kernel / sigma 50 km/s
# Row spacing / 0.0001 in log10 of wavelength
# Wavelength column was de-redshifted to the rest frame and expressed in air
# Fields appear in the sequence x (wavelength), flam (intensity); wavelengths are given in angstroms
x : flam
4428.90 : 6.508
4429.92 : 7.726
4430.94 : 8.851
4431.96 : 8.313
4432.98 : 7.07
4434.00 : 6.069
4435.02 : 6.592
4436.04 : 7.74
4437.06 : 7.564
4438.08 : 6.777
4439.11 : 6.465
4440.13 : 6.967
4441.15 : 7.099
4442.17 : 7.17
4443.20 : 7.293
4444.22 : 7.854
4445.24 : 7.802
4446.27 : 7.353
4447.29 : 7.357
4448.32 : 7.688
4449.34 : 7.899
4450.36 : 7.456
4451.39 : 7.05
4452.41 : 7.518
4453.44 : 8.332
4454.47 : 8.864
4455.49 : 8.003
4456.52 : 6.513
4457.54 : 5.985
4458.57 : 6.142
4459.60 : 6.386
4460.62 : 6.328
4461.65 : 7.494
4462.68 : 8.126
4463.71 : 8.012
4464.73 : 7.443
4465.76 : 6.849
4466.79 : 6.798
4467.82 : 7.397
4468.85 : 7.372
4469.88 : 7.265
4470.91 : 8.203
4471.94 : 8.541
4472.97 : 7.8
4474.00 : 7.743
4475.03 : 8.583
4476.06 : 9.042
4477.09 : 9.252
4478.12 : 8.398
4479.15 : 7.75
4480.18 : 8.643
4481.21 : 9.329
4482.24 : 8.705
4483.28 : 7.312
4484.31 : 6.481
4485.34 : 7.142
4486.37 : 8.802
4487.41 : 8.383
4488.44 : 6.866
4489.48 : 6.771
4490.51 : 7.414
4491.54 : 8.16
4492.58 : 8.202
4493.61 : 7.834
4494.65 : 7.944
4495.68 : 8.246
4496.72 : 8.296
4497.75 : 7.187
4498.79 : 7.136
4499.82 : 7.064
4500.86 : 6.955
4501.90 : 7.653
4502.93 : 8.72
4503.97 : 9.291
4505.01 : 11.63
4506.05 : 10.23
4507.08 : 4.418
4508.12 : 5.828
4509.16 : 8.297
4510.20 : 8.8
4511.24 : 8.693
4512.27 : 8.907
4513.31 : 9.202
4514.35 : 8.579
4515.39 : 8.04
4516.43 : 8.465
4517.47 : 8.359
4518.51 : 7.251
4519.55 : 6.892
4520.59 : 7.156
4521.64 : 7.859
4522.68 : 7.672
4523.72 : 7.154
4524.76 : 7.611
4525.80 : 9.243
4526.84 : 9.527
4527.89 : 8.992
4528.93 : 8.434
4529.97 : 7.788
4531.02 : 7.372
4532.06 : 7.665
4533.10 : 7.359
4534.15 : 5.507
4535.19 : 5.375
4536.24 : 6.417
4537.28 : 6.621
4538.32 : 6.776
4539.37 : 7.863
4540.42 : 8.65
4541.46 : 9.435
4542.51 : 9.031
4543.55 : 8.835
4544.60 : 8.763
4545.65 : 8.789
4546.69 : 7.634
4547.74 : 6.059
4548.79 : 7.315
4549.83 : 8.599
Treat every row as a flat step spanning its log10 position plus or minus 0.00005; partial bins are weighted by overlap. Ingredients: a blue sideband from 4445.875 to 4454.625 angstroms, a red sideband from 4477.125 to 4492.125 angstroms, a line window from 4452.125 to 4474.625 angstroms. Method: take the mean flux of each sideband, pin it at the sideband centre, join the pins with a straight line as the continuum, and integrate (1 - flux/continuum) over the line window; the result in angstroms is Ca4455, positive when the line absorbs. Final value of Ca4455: 1.02 angstroms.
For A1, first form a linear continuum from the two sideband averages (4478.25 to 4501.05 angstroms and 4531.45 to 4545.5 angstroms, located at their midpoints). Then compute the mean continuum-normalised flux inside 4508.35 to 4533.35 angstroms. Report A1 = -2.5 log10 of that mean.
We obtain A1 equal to -0.06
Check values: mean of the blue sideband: 7.78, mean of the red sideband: 7.59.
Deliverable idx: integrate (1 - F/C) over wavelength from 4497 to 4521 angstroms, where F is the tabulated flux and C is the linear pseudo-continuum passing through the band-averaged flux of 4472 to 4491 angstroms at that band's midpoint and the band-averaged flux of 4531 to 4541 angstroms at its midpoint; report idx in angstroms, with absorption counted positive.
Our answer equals -1.8 angstroms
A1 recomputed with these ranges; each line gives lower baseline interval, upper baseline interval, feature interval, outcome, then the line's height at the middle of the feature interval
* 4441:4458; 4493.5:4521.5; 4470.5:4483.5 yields -0.09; 7.75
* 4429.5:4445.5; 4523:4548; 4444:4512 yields -0.04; 7.53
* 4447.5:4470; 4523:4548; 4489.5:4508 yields -0.05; 7.57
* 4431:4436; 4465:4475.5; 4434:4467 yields 0.02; 7.43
